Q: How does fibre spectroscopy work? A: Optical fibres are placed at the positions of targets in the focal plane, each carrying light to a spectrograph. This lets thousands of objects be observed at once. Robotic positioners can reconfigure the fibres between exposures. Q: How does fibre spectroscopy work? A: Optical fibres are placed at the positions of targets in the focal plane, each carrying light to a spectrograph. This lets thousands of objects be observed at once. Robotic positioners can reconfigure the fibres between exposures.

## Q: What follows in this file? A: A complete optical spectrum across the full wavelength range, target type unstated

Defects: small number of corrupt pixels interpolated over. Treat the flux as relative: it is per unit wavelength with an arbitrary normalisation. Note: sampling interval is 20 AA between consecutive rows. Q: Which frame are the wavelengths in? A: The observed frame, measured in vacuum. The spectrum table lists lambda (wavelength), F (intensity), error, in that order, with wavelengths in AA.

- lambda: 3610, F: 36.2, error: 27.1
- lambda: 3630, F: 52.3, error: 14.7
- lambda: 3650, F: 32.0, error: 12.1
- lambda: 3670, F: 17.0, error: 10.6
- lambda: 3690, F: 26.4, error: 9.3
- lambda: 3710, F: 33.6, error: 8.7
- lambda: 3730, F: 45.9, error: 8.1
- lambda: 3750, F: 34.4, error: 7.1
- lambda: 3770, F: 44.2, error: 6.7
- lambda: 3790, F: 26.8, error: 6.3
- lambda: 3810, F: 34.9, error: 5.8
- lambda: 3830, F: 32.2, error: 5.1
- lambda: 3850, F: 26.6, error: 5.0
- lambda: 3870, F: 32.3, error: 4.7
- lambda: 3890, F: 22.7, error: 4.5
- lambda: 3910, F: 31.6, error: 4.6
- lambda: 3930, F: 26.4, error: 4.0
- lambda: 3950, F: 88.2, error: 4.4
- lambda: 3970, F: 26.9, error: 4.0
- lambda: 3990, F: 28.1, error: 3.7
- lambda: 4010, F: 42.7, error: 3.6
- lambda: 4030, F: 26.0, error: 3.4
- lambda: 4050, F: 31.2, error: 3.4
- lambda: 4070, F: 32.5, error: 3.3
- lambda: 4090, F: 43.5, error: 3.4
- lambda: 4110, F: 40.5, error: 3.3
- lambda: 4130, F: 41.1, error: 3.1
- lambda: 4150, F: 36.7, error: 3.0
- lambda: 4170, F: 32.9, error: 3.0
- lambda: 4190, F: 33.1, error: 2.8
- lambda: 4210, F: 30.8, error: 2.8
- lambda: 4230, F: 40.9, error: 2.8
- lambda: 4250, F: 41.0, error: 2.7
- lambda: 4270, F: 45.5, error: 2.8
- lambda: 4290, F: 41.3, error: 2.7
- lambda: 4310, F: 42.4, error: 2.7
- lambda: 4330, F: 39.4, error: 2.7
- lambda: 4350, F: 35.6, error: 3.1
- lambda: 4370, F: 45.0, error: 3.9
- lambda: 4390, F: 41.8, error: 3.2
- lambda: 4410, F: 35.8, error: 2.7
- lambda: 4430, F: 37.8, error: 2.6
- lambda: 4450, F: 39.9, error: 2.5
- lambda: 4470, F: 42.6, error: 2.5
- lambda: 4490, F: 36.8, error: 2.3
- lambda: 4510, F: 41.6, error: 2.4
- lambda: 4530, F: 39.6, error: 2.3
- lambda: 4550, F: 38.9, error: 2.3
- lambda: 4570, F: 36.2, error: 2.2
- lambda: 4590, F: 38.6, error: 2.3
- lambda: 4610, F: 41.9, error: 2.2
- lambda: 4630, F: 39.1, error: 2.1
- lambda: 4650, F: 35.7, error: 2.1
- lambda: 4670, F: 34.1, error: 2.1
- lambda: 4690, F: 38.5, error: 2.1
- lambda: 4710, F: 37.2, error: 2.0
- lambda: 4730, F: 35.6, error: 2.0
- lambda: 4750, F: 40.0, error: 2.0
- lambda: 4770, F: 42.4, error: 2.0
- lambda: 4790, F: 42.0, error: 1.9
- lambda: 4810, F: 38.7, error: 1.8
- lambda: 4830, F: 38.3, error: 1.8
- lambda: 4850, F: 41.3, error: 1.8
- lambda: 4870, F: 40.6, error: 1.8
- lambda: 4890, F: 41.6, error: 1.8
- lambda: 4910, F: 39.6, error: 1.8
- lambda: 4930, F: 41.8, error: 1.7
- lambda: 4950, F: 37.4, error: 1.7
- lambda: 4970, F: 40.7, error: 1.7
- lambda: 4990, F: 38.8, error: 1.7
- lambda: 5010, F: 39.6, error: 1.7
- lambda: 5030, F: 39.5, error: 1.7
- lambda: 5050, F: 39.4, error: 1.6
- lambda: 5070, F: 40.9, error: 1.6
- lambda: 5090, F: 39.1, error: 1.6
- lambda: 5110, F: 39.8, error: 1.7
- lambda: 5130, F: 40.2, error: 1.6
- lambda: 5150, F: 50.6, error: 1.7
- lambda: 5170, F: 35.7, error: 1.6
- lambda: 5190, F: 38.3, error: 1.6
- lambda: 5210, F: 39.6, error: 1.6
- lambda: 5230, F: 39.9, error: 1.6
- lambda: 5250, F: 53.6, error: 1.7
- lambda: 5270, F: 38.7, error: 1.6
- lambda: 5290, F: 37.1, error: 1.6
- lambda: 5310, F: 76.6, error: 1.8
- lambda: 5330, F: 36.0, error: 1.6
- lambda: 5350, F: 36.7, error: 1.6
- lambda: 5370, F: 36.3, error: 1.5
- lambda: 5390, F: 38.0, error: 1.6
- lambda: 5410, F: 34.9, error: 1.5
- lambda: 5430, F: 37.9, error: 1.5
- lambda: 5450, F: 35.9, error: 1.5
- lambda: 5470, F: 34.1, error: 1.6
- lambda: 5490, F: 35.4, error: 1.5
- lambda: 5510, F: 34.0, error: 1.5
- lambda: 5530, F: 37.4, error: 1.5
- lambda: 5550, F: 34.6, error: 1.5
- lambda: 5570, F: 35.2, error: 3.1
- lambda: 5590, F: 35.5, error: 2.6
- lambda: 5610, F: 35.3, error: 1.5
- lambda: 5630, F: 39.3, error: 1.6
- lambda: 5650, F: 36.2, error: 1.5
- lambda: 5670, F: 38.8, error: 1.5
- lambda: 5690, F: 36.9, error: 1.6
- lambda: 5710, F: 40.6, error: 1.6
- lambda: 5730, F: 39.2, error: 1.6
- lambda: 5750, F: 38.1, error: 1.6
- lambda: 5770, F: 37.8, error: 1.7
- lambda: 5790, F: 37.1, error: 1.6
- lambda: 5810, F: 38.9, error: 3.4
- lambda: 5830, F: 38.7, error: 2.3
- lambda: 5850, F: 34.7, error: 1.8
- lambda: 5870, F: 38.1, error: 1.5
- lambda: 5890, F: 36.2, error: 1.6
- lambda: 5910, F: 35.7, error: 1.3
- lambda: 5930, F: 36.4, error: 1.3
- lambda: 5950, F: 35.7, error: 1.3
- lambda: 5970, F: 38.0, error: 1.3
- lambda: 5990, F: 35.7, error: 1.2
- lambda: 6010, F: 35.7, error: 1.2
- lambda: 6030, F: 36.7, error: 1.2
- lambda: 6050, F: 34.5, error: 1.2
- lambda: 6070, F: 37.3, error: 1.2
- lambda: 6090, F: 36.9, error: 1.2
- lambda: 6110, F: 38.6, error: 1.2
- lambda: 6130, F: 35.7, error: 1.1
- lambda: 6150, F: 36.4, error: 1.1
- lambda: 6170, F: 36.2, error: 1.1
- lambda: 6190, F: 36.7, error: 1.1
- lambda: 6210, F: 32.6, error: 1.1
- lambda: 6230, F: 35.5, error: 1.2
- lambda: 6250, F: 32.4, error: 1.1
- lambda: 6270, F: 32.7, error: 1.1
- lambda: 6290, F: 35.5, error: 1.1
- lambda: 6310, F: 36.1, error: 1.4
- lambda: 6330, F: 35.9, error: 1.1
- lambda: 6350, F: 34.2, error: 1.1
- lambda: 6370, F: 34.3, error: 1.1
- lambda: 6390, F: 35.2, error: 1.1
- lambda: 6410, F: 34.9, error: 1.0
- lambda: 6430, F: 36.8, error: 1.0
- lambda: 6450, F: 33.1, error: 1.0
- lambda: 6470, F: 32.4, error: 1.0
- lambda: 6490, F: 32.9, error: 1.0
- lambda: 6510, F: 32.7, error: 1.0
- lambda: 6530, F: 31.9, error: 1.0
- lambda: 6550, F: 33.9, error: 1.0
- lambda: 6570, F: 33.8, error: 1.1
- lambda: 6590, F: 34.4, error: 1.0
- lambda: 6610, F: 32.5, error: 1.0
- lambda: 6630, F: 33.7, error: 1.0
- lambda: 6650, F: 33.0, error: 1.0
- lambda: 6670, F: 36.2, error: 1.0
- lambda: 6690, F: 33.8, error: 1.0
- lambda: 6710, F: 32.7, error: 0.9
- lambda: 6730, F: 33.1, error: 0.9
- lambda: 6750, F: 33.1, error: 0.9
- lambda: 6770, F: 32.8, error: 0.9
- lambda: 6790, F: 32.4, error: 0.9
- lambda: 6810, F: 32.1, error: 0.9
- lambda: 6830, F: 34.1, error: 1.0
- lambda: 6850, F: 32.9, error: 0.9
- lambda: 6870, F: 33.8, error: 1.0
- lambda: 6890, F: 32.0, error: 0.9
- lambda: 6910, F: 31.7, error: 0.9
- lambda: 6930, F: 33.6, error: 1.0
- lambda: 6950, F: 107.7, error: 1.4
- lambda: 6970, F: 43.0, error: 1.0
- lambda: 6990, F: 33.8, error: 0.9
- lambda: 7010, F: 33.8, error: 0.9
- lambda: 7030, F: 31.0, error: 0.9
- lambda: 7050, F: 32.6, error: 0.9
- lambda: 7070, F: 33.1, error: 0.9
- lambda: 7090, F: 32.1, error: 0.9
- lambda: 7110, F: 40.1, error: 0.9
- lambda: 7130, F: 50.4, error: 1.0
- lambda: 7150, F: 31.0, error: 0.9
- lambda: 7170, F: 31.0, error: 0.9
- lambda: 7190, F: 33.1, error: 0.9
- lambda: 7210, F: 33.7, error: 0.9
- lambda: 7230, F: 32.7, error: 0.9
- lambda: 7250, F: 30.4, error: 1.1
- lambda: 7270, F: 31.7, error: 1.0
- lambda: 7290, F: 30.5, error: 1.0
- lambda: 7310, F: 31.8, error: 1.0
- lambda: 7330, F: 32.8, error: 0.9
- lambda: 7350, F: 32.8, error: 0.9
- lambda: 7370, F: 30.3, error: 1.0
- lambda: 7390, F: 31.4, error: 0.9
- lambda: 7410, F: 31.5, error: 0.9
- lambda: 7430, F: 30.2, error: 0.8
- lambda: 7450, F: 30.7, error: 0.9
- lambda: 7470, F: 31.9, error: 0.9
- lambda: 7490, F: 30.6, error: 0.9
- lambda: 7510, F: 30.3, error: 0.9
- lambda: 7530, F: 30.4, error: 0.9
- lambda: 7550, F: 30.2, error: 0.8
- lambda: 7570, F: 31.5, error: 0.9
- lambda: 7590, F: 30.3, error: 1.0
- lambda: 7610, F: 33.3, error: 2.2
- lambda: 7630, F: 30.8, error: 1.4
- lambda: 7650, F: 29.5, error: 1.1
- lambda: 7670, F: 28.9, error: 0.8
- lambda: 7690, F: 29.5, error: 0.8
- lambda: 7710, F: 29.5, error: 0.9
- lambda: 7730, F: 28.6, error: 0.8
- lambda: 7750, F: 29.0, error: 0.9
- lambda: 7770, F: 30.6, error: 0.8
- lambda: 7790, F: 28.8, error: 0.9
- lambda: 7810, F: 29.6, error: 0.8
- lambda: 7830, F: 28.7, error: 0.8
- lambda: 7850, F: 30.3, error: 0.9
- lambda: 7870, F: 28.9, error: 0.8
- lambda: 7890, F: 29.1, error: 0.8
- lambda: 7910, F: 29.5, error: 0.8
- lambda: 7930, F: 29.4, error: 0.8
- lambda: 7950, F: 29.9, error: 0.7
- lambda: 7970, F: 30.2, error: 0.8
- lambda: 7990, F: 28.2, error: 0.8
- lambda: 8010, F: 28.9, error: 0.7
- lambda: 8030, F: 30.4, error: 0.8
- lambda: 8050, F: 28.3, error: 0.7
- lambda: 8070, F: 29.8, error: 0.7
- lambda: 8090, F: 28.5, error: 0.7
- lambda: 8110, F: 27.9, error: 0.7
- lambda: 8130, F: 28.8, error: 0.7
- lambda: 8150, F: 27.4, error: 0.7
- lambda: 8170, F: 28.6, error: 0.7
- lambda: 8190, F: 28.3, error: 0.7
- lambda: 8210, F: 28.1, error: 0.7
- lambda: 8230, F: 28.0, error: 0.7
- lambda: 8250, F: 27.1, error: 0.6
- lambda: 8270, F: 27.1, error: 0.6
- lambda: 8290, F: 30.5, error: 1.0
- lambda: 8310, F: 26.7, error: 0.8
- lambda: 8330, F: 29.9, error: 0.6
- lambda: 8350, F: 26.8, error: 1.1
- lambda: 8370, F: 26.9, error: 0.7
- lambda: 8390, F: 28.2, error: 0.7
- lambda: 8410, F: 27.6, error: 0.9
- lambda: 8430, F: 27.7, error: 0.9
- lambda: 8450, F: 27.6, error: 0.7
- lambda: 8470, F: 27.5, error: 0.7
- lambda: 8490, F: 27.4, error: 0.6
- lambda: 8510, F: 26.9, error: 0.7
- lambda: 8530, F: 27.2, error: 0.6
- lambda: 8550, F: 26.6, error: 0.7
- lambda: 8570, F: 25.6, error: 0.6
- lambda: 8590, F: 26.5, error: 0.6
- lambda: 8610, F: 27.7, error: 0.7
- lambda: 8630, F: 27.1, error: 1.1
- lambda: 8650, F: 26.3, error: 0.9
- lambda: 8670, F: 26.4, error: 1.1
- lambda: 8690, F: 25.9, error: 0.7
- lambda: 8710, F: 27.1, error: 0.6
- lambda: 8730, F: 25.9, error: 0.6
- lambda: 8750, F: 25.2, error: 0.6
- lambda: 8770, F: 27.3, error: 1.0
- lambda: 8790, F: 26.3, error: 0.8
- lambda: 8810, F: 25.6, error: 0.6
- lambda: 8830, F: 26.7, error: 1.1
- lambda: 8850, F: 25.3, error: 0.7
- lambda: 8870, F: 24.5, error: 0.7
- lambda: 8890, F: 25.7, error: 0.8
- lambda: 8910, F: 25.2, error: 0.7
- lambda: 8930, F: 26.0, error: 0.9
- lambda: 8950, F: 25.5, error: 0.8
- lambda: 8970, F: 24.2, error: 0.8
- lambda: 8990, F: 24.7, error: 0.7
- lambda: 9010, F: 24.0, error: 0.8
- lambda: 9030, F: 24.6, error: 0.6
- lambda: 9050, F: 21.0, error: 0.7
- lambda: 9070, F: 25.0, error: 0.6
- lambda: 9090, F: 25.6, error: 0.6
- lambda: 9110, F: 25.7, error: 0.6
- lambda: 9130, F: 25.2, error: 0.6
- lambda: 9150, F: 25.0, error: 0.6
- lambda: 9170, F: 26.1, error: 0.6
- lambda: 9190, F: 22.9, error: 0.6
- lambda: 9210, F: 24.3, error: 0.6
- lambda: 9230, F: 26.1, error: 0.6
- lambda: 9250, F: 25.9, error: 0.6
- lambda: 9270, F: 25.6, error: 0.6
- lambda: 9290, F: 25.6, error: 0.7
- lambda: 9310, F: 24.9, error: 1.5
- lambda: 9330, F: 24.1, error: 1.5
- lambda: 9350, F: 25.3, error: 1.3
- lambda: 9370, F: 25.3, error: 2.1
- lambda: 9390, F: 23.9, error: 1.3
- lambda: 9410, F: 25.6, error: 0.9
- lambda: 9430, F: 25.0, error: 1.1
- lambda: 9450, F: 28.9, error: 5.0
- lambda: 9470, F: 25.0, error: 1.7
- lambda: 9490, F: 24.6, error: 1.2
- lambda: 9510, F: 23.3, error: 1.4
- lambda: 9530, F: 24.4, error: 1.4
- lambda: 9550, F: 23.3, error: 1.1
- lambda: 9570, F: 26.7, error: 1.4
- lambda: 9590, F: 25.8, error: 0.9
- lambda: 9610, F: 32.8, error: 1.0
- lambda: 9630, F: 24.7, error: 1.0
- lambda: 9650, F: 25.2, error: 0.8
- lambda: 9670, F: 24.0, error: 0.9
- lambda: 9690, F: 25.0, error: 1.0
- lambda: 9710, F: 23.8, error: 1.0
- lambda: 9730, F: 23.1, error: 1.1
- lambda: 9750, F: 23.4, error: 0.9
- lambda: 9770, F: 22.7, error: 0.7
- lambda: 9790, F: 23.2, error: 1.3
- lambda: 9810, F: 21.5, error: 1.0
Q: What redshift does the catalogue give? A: 0.060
